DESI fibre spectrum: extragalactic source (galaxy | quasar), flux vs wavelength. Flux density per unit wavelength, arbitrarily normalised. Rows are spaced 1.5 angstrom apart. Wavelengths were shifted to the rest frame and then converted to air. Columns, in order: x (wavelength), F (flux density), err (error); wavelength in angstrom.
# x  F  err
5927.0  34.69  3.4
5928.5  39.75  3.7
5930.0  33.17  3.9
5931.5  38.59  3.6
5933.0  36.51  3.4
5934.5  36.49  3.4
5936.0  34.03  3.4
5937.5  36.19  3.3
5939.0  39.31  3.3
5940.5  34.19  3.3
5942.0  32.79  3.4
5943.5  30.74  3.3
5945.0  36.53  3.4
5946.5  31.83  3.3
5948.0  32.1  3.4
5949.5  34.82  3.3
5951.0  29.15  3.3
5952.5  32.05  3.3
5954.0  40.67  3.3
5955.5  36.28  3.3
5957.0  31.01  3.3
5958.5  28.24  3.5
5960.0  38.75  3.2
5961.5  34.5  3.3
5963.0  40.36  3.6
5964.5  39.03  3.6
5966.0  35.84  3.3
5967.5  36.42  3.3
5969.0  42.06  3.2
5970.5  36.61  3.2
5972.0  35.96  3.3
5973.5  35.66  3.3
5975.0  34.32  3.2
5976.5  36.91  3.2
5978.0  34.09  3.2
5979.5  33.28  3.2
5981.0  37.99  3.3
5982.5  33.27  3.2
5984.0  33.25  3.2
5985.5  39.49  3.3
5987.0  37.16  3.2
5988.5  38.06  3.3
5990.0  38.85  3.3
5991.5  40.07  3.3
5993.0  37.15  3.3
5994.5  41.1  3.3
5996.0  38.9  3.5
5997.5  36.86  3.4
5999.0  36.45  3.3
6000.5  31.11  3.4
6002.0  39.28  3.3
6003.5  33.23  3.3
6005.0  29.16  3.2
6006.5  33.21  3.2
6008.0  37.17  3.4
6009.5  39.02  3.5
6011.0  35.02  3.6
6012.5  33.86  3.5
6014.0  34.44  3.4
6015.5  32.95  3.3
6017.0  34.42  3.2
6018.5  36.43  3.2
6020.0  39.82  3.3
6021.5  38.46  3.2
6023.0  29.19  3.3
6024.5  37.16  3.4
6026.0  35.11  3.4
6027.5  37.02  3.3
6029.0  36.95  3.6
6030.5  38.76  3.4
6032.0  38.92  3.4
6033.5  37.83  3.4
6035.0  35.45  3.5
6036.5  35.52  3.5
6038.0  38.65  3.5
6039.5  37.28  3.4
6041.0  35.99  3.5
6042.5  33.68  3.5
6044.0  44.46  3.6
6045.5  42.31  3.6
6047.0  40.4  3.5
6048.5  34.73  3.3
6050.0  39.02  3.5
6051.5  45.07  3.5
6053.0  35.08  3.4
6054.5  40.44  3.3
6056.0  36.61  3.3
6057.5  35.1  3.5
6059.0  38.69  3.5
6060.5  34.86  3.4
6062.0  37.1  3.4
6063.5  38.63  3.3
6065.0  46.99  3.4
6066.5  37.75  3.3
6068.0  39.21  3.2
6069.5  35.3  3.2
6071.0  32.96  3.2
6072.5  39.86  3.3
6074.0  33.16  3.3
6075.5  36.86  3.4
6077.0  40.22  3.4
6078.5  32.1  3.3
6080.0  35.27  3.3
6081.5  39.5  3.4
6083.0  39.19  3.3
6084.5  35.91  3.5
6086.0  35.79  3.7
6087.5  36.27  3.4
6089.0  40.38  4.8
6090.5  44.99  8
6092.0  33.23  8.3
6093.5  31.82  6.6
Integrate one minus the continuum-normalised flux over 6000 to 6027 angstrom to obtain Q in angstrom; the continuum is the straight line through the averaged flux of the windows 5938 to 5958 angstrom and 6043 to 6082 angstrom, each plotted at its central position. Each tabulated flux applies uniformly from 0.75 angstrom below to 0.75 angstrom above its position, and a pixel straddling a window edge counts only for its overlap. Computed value 1.0 angstrom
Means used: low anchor 33.9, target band 35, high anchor 38.1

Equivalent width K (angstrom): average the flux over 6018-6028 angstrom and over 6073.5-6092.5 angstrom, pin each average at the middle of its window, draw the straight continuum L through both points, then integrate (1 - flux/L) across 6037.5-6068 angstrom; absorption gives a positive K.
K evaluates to -1.6 angstrom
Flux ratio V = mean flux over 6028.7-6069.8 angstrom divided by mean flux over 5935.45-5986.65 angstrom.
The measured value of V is 1.09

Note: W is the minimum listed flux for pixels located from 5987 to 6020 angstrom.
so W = 29.16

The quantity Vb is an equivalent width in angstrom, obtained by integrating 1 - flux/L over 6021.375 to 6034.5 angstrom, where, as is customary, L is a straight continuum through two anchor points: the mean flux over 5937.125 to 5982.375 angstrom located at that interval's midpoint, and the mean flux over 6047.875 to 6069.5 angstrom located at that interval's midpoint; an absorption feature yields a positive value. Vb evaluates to 0.3 angstrom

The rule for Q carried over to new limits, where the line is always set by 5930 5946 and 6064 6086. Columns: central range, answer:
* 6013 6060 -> -0.5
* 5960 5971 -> -0.7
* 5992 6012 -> 0.2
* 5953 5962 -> 0.2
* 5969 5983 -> 0.1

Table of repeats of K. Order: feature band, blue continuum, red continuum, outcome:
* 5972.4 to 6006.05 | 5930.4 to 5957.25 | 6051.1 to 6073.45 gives -0.1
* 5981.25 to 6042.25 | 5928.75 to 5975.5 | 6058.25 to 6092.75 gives 0.2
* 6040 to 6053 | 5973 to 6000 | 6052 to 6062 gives -0.8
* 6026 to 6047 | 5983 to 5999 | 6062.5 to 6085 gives -0.1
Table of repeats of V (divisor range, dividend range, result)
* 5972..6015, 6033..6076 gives 1.05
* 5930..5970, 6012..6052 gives 1.05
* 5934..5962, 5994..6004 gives 1.07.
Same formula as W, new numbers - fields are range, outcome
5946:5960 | 28.24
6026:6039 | 35.11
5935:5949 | 30.74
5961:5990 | 33.25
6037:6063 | 33.68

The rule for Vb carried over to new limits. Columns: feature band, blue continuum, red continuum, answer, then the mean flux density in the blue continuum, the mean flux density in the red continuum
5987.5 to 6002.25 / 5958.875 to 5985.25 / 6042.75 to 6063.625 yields -0.3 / 36.3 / 38.6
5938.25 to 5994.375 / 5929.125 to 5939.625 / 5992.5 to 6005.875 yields 0.6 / 36.3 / 35.9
